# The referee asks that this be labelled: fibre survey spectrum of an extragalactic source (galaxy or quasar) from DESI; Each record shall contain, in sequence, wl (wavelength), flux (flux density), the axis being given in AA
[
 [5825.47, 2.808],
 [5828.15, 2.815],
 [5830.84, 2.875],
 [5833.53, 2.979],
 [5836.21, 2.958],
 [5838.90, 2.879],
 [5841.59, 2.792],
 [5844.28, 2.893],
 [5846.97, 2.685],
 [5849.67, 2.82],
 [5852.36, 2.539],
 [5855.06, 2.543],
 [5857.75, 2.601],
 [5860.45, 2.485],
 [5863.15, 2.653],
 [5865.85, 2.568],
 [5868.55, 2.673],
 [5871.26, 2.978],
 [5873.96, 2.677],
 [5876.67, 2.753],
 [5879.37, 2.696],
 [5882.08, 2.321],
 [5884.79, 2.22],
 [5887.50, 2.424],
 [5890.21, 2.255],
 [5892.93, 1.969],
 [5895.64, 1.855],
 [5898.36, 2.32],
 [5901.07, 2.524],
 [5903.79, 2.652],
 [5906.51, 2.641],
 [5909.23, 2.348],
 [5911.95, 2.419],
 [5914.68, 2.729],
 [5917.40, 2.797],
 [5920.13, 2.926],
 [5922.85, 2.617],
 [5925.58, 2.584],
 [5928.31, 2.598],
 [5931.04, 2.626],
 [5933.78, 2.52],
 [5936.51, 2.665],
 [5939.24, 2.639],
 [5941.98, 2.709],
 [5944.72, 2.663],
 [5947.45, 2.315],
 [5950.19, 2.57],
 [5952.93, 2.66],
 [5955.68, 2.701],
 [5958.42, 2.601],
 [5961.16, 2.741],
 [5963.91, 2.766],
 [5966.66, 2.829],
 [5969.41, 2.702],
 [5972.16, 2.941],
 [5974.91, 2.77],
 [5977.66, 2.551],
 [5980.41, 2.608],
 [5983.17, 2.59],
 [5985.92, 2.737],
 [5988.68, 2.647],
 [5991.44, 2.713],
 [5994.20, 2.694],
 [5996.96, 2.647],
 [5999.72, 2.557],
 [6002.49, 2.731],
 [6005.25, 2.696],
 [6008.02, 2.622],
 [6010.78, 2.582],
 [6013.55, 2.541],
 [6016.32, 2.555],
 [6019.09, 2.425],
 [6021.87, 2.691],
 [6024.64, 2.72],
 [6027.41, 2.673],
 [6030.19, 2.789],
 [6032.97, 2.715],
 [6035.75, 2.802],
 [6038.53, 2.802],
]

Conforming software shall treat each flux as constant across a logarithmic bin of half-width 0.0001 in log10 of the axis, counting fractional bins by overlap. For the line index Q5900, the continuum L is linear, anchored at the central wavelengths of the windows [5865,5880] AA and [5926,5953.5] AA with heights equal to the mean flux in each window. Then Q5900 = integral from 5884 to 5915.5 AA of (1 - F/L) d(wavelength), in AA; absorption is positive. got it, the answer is 3.7 AA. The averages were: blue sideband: 2.73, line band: 2.36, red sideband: 2.59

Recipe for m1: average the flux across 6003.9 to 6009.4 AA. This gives 2.66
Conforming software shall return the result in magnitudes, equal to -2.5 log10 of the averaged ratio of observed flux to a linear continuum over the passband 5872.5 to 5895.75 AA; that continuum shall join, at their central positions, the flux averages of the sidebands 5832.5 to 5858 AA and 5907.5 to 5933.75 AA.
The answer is 0.13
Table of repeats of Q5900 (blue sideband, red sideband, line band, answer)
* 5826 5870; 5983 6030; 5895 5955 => 2.61 AA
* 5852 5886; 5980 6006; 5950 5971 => -0.48 AA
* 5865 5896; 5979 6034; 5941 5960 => -0.27 AA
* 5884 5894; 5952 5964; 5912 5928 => -1.75 AA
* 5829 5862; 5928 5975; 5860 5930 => 4.79 AA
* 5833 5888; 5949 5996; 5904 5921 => 0.30 AA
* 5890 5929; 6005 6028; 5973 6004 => -1.07 AA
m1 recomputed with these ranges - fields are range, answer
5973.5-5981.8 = 2.64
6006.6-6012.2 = 2.6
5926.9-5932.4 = 2.61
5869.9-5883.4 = 2.69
